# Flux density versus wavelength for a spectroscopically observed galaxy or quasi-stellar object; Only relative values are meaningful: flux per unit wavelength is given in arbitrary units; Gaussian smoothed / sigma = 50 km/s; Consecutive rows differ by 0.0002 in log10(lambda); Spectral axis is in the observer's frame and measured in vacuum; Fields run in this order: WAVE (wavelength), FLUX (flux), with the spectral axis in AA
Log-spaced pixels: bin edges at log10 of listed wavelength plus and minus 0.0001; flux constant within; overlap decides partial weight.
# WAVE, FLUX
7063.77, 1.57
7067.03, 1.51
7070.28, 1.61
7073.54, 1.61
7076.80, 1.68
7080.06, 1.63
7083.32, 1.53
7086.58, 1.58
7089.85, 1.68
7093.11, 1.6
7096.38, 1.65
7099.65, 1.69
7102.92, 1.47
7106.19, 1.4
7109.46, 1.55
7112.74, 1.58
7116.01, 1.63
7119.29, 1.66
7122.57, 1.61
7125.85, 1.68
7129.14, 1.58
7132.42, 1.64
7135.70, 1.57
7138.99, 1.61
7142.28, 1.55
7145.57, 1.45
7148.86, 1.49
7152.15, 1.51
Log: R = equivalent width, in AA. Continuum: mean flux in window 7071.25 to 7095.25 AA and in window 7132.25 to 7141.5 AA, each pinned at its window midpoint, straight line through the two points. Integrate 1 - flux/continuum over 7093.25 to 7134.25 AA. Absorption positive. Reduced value 0.2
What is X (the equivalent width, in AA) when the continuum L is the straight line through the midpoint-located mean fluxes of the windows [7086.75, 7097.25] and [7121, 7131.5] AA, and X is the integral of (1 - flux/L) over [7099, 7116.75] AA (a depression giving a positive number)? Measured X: 0.95 AA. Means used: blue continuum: 1.63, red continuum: 1.62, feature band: 1.54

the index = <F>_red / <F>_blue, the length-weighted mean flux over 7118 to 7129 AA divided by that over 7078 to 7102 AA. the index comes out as 1.01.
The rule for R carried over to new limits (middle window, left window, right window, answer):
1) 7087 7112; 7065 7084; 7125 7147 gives 0.2 AA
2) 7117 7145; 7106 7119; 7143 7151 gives -1.5 AA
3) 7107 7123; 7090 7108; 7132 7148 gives -0.3 AA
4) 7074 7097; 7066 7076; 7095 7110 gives -0.7 AA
